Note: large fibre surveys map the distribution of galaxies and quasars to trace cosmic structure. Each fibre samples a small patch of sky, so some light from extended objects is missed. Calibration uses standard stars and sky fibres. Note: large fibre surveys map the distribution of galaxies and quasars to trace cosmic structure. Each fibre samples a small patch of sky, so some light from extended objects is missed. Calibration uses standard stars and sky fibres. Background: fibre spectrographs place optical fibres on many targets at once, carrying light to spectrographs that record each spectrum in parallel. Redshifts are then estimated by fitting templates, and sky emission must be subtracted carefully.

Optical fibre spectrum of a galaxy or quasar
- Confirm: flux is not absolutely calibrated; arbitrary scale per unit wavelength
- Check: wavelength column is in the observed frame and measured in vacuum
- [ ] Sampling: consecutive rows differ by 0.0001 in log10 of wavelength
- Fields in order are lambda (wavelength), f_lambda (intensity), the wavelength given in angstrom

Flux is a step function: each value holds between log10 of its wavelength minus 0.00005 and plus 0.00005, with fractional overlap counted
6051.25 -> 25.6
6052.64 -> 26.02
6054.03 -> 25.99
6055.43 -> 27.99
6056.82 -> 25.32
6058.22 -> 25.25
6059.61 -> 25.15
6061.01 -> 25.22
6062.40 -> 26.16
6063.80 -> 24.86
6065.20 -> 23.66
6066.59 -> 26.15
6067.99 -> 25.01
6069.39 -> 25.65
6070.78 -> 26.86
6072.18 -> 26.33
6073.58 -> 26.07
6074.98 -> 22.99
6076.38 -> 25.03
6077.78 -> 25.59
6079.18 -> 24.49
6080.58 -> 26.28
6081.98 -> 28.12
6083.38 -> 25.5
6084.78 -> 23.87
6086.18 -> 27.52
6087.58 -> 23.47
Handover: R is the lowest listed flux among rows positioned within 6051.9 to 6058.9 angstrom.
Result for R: 25.25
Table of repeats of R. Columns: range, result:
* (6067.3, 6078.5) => 22.99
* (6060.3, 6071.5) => 23.66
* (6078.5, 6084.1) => 24.49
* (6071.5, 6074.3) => 26.07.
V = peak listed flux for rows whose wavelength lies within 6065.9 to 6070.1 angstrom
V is 26.15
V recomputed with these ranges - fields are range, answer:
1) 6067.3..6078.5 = 26.86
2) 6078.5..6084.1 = 28.12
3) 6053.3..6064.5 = 27.99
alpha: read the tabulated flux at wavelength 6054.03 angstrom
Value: 25.99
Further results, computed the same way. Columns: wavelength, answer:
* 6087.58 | 23.47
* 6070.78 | 26.86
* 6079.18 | 24.49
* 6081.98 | 28.12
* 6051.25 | 25.6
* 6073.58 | 26.07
